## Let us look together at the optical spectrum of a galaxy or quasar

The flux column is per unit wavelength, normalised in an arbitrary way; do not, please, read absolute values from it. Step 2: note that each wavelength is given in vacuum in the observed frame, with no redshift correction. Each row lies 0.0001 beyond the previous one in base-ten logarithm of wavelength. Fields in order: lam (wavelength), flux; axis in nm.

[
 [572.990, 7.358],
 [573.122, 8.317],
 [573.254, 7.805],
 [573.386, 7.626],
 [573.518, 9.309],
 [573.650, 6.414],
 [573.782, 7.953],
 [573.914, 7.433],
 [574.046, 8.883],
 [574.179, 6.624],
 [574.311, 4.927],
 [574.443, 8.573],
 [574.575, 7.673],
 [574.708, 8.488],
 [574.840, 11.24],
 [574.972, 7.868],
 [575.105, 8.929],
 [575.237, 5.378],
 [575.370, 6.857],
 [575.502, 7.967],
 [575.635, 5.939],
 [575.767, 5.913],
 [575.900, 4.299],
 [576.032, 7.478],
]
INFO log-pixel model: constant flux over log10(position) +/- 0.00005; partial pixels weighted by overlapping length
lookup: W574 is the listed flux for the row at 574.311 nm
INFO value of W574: 4.927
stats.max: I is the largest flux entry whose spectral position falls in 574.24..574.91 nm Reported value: 11.24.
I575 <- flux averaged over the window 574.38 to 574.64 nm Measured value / 8.13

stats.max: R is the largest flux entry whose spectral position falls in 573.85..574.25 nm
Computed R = 8.883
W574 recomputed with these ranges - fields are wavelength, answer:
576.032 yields 7.478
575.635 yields 5.939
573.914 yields 7.433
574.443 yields 8.573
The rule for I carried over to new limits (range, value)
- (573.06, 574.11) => 9.309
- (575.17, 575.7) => 7.967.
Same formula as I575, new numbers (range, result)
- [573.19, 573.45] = 7.72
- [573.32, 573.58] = 8.46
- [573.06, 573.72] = 7.89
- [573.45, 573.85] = 7.9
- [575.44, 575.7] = 6.93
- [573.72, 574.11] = 8.09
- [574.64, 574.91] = 9.83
